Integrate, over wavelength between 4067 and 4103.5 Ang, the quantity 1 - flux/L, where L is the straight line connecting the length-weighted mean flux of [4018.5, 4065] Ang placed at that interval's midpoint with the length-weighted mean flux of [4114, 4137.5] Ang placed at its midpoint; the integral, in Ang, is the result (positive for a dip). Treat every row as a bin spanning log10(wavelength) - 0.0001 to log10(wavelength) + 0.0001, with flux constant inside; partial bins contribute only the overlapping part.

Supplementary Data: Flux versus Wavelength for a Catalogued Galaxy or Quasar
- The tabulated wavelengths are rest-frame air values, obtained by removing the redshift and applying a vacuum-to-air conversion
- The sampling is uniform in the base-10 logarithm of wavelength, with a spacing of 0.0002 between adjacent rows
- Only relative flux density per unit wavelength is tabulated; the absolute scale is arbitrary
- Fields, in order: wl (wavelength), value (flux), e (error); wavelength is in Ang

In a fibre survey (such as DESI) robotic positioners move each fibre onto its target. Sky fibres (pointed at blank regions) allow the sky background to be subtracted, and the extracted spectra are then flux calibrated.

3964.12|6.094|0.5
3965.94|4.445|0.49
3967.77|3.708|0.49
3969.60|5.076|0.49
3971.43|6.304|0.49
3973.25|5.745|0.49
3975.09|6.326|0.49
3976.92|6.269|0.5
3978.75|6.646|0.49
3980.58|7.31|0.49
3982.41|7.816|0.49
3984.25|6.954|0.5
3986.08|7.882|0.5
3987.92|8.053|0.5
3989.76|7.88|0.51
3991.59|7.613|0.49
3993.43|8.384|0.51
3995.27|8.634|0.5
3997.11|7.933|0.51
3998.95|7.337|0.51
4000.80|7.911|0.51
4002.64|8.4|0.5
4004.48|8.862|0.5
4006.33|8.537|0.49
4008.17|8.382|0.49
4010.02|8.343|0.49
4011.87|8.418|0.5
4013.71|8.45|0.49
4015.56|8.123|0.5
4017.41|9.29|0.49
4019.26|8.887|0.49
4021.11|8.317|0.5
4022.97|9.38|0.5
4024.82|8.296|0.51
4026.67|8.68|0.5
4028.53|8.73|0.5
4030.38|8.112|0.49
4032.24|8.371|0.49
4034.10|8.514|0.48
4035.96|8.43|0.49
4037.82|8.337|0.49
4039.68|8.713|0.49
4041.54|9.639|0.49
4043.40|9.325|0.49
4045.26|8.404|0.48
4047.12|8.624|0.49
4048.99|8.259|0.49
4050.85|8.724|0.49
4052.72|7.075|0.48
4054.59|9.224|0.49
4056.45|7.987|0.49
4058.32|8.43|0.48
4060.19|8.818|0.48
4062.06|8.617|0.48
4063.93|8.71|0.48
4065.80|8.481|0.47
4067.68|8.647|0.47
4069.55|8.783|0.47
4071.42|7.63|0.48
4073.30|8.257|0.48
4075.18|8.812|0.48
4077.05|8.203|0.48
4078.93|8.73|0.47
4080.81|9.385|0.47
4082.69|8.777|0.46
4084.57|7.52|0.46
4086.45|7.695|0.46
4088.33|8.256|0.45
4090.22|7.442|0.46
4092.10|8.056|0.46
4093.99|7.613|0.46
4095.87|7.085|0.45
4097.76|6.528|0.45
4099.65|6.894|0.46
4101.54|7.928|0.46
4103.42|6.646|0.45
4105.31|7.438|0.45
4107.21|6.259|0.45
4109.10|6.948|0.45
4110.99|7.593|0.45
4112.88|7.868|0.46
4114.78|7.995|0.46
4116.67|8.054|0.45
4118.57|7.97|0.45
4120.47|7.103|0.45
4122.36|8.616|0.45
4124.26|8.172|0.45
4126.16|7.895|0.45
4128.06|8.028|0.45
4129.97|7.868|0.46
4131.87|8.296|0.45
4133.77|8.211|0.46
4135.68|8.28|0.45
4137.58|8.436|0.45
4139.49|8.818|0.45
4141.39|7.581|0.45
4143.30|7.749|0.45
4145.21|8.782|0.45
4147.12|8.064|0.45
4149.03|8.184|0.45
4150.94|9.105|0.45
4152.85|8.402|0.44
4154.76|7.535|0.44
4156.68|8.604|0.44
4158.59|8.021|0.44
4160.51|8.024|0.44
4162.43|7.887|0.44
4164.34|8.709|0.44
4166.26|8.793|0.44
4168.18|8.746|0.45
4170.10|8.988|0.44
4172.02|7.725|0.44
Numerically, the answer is 1.5 Ang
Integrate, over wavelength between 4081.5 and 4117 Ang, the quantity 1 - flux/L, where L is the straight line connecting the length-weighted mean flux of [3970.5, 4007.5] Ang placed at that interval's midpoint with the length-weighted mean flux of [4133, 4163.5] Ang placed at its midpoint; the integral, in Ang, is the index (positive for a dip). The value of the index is 2.27 Ang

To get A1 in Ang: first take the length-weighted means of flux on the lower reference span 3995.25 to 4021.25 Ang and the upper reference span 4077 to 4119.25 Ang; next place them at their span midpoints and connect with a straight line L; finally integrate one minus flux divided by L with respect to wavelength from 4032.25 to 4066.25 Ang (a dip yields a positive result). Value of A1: -2.1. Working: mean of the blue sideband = 8.38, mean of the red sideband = 7.68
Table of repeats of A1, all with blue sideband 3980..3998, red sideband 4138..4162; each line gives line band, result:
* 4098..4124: 2.12 Ang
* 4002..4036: -2.71 Ang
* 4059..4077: -1.05 Ang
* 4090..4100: 1.02 Ang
